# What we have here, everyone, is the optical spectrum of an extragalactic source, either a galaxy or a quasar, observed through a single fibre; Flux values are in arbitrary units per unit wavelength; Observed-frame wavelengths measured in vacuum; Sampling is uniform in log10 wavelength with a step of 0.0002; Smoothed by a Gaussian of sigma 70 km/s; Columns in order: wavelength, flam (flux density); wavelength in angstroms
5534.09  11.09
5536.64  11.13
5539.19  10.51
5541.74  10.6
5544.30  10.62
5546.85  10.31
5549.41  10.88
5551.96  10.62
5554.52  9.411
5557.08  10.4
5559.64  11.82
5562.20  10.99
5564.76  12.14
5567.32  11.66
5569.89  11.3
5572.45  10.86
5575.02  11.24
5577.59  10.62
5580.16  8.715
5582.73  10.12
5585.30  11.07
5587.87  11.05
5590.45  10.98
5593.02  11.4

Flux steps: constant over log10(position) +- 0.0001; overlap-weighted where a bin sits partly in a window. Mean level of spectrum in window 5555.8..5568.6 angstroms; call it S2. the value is 11.4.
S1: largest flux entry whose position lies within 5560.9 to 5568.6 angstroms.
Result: 12.14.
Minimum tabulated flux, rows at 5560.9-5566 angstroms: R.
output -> 10.99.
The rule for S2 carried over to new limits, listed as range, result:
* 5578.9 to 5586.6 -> 9.98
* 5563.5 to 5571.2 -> 11.7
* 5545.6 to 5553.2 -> 10.6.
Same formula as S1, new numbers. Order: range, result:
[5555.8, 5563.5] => 11.82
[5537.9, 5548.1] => 10.62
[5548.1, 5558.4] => 10.88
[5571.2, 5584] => 11.24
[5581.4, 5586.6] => 11.07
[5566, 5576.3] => 11.66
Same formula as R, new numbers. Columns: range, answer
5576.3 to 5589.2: 8.715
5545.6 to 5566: 9.411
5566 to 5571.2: 11.3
